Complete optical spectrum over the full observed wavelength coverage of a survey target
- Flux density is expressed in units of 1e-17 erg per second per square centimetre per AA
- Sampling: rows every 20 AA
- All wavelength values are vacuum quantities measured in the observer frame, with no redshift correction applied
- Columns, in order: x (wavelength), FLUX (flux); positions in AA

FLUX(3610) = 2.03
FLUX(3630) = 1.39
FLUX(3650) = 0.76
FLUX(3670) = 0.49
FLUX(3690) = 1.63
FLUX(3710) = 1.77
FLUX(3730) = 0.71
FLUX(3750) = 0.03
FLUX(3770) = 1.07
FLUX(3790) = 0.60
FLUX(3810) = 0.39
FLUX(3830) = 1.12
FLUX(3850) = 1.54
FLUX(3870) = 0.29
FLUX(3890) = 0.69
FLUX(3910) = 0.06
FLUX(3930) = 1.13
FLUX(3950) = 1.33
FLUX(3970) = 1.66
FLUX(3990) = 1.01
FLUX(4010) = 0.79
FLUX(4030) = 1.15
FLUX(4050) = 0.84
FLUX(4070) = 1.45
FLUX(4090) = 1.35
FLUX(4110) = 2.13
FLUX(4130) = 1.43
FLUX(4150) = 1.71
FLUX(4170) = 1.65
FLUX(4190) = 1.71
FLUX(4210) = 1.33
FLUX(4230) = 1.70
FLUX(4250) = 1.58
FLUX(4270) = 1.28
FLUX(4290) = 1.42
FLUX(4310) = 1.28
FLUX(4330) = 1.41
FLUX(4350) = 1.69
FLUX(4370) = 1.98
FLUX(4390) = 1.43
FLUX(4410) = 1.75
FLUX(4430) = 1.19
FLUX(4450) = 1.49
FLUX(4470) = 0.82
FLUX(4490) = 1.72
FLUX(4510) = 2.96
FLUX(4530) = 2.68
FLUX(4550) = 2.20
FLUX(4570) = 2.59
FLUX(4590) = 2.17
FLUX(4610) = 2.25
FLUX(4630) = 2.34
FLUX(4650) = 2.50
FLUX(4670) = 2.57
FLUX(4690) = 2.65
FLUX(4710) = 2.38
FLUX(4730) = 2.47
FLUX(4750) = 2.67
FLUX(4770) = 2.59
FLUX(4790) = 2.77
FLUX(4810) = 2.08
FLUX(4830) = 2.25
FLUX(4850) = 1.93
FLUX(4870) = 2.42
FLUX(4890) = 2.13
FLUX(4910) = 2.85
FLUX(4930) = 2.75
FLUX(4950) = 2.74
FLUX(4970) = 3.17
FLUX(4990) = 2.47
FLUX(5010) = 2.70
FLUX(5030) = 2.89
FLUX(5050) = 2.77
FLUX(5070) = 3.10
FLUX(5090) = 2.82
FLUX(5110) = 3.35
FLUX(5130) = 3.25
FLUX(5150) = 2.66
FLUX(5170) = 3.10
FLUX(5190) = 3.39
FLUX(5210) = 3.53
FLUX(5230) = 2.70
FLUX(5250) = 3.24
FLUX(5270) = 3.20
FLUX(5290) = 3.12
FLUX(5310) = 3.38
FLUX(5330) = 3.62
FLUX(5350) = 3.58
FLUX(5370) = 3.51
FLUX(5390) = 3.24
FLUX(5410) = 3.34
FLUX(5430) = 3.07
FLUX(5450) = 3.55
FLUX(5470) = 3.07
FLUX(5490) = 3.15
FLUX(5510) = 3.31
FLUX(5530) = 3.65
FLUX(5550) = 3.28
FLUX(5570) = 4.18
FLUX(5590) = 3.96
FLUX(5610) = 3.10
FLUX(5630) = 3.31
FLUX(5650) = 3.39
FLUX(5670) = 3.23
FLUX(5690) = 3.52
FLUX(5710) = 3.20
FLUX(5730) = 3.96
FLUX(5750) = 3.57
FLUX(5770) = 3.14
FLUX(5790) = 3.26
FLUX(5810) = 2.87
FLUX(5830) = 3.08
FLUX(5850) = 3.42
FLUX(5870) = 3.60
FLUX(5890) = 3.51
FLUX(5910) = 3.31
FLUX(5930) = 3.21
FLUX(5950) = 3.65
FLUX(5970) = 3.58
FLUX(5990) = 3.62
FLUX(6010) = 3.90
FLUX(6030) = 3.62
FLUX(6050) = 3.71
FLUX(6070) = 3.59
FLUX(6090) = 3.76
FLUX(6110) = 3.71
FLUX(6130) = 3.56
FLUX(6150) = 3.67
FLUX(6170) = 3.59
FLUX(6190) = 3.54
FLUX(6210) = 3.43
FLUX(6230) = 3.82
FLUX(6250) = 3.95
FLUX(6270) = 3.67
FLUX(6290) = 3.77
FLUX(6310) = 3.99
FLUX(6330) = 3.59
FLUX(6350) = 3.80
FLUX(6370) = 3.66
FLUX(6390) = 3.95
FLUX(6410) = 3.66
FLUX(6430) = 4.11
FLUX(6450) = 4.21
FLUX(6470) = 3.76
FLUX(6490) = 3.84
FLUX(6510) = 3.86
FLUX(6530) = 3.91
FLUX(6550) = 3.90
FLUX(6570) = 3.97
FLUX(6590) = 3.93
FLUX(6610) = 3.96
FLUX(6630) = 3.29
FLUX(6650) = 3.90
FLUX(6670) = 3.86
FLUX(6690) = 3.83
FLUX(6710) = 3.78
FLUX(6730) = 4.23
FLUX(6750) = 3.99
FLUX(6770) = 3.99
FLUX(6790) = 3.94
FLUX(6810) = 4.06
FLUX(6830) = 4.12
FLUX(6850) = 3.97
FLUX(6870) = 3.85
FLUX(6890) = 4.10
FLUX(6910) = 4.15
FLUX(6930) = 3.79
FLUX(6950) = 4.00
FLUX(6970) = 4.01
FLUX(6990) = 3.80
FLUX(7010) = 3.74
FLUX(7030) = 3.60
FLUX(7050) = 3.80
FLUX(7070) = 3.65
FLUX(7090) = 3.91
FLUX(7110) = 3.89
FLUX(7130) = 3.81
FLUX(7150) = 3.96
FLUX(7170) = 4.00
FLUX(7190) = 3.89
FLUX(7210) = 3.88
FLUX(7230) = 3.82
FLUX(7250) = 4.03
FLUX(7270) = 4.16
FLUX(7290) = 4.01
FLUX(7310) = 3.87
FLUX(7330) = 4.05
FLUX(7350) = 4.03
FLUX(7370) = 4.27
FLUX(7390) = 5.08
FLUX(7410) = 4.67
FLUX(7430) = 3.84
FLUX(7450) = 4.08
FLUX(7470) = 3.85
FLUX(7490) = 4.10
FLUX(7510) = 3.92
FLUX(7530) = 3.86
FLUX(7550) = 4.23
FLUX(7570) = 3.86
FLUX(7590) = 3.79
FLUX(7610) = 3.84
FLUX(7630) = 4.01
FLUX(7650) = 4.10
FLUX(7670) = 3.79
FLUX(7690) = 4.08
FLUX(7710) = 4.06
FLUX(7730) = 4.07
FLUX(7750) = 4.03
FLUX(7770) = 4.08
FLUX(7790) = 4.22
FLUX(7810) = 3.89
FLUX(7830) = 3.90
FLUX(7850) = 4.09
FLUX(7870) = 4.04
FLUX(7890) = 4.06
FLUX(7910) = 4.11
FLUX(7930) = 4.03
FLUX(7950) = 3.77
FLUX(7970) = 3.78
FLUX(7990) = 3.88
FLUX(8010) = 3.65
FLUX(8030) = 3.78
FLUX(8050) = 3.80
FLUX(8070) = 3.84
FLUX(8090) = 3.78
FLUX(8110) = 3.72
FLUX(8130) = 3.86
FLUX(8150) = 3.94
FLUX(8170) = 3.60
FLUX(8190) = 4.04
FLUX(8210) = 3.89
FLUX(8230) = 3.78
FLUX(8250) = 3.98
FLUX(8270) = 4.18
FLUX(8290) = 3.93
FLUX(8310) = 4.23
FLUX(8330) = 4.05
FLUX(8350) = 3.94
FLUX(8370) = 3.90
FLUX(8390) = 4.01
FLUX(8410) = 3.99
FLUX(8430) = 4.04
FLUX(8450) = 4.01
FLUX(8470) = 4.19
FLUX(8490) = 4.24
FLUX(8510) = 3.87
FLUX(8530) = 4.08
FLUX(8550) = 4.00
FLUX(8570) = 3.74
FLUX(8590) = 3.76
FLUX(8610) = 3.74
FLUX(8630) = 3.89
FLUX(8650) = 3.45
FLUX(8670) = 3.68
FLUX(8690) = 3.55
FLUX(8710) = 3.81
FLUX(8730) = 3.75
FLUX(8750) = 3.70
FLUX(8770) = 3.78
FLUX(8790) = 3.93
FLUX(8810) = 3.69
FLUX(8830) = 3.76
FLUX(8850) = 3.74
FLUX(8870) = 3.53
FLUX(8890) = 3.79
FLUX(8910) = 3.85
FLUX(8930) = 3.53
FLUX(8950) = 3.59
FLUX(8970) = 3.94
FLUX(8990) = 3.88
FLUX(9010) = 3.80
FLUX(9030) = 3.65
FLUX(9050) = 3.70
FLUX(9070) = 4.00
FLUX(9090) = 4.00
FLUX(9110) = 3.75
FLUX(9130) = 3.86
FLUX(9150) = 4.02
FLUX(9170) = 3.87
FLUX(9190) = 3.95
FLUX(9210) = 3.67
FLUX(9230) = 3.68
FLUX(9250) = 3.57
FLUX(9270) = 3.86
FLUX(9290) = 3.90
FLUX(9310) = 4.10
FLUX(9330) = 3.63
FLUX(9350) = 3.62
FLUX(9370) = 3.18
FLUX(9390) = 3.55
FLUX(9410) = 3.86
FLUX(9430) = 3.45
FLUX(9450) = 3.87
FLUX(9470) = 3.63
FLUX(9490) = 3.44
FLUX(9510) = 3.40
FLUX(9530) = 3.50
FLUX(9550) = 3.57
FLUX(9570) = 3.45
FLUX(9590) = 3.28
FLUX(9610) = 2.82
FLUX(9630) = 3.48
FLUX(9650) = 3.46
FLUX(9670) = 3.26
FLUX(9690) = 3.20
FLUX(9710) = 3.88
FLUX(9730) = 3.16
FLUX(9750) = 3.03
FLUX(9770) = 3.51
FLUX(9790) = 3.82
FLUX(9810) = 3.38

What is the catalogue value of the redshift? 0.125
